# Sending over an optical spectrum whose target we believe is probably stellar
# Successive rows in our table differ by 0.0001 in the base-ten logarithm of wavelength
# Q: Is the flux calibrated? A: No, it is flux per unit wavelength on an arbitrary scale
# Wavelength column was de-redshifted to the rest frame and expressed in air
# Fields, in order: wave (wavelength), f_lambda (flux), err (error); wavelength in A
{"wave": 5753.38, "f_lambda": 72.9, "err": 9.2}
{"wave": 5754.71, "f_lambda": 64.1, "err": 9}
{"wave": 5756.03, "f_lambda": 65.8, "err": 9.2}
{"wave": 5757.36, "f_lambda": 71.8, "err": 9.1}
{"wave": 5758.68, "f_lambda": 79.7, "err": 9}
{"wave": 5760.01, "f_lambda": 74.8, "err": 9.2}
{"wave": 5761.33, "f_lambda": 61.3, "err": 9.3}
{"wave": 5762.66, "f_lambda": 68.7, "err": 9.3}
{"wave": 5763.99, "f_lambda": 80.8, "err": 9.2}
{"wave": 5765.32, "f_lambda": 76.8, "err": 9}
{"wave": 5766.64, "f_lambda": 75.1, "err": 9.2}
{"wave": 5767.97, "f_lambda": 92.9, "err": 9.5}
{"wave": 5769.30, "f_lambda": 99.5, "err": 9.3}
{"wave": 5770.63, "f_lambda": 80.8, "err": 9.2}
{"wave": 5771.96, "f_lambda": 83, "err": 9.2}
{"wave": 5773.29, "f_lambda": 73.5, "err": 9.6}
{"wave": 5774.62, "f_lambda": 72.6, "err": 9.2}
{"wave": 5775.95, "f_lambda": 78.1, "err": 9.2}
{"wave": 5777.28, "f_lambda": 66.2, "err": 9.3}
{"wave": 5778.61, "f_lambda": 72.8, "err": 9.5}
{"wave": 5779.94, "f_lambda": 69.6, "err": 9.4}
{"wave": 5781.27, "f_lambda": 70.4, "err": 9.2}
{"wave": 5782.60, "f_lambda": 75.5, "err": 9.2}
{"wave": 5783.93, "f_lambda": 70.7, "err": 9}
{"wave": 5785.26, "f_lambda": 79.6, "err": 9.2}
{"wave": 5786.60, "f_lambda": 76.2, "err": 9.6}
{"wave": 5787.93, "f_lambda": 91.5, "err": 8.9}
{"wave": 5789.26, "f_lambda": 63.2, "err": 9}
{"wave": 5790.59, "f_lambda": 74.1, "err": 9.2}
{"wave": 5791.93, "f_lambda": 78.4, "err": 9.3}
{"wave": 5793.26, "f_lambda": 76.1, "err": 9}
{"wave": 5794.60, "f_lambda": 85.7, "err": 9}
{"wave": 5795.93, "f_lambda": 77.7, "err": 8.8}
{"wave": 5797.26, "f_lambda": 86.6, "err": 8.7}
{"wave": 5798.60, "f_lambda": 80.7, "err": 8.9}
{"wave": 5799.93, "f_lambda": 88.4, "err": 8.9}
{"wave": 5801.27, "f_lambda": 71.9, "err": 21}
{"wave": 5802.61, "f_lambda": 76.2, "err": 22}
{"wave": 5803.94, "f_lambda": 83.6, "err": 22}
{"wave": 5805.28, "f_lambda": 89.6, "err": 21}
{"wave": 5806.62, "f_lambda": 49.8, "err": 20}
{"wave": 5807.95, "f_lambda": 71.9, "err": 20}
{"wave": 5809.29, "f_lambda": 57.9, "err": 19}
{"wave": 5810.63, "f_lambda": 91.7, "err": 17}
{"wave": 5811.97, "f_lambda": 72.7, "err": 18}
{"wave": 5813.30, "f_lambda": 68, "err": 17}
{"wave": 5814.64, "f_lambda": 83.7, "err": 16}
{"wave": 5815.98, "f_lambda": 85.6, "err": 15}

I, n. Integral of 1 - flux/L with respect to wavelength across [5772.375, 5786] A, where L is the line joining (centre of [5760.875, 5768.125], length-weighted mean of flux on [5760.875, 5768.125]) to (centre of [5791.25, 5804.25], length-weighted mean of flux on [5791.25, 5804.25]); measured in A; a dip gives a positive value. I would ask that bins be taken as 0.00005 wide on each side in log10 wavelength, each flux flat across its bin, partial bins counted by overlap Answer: 0.8 A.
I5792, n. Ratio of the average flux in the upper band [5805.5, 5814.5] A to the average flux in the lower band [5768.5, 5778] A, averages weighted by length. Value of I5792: 0.89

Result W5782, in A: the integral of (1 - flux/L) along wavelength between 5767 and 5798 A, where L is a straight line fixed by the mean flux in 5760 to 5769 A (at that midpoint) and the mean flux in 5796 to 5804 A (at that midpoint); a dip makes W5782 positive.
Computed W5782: 0.3 A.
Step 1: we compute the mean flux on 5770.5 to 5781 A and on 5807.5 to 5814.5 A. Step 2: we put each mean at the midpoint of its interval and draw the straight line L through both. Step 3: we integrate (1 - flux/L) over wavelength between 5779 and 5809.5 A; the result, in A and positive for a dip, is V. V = -1.01 A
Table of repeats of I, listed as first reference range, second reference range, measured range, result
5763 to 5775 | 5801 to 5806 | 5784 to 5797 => 0.5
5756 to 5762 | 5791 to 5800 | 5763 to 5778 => -1.1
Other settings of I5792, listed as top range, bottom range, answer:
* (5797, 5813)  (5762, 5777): 0.96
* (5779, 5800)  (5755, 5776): 1.01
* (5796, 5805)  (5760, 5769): 1.06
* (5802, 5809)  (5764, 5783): 0.94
